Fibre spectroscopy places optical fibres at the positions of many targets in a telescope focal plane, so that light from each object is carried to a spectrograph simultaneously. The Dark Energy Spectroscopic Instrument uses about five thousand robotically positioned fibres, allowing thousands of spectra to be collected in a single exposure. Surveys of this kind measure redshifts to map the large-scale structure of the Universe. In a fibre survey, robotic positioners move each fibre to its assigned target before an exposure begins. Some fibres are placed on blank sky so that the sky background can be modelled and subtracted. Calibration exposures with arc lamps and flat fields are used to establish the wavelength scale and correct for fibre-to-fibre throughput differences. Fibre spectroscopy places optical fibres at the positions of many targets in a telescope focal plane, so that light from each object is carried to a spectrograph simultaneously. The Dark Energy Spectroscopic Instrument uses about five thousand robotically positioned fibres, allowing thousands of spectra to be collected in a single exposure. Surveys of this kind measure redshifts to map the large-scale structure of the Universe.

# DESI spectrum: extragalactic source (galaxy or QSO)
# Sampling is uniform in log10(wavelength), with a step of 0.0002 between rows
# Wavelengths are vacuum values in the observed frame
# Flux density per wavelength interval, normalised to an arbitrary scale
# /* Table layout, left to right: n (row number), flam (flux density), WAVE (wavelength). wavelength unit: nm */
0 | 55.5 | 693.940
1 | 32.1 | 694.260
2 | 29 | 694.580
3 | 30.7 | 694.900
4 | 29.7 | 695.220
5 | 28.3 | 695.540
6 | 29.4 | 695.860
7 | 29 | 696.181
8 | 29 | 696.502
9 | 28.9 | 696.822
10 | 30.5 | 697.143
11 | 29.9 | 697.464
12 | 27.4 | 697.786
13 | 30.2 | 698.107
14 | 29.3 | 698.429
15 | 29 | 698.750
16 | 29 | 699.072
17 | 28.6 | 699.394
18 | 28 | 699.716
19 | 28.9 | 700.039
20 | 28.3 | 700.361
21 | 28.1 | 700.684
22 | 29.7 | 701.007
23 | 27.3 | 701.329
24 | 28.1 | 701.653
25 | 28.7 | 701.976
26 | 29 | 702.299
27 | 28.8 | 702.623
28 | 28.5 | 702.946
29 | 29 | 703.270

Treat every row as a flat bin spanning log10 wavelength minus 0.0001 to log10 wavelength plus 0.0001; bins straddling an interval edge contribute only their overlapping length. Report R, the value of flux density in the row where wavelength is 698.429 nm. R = 29.3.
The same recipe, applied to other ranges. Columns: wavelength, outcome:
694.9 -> 30.7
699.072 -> 29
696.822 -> 28.9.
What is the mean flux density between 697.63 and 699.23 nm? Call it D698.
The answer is 29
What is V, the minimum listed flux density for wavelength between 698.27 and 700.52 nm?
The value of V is 28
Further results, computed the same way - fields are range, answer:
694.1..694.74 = 29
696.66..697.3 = 28.9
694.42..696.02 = 28.3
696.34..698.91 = 27.4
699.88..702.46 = 27.3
